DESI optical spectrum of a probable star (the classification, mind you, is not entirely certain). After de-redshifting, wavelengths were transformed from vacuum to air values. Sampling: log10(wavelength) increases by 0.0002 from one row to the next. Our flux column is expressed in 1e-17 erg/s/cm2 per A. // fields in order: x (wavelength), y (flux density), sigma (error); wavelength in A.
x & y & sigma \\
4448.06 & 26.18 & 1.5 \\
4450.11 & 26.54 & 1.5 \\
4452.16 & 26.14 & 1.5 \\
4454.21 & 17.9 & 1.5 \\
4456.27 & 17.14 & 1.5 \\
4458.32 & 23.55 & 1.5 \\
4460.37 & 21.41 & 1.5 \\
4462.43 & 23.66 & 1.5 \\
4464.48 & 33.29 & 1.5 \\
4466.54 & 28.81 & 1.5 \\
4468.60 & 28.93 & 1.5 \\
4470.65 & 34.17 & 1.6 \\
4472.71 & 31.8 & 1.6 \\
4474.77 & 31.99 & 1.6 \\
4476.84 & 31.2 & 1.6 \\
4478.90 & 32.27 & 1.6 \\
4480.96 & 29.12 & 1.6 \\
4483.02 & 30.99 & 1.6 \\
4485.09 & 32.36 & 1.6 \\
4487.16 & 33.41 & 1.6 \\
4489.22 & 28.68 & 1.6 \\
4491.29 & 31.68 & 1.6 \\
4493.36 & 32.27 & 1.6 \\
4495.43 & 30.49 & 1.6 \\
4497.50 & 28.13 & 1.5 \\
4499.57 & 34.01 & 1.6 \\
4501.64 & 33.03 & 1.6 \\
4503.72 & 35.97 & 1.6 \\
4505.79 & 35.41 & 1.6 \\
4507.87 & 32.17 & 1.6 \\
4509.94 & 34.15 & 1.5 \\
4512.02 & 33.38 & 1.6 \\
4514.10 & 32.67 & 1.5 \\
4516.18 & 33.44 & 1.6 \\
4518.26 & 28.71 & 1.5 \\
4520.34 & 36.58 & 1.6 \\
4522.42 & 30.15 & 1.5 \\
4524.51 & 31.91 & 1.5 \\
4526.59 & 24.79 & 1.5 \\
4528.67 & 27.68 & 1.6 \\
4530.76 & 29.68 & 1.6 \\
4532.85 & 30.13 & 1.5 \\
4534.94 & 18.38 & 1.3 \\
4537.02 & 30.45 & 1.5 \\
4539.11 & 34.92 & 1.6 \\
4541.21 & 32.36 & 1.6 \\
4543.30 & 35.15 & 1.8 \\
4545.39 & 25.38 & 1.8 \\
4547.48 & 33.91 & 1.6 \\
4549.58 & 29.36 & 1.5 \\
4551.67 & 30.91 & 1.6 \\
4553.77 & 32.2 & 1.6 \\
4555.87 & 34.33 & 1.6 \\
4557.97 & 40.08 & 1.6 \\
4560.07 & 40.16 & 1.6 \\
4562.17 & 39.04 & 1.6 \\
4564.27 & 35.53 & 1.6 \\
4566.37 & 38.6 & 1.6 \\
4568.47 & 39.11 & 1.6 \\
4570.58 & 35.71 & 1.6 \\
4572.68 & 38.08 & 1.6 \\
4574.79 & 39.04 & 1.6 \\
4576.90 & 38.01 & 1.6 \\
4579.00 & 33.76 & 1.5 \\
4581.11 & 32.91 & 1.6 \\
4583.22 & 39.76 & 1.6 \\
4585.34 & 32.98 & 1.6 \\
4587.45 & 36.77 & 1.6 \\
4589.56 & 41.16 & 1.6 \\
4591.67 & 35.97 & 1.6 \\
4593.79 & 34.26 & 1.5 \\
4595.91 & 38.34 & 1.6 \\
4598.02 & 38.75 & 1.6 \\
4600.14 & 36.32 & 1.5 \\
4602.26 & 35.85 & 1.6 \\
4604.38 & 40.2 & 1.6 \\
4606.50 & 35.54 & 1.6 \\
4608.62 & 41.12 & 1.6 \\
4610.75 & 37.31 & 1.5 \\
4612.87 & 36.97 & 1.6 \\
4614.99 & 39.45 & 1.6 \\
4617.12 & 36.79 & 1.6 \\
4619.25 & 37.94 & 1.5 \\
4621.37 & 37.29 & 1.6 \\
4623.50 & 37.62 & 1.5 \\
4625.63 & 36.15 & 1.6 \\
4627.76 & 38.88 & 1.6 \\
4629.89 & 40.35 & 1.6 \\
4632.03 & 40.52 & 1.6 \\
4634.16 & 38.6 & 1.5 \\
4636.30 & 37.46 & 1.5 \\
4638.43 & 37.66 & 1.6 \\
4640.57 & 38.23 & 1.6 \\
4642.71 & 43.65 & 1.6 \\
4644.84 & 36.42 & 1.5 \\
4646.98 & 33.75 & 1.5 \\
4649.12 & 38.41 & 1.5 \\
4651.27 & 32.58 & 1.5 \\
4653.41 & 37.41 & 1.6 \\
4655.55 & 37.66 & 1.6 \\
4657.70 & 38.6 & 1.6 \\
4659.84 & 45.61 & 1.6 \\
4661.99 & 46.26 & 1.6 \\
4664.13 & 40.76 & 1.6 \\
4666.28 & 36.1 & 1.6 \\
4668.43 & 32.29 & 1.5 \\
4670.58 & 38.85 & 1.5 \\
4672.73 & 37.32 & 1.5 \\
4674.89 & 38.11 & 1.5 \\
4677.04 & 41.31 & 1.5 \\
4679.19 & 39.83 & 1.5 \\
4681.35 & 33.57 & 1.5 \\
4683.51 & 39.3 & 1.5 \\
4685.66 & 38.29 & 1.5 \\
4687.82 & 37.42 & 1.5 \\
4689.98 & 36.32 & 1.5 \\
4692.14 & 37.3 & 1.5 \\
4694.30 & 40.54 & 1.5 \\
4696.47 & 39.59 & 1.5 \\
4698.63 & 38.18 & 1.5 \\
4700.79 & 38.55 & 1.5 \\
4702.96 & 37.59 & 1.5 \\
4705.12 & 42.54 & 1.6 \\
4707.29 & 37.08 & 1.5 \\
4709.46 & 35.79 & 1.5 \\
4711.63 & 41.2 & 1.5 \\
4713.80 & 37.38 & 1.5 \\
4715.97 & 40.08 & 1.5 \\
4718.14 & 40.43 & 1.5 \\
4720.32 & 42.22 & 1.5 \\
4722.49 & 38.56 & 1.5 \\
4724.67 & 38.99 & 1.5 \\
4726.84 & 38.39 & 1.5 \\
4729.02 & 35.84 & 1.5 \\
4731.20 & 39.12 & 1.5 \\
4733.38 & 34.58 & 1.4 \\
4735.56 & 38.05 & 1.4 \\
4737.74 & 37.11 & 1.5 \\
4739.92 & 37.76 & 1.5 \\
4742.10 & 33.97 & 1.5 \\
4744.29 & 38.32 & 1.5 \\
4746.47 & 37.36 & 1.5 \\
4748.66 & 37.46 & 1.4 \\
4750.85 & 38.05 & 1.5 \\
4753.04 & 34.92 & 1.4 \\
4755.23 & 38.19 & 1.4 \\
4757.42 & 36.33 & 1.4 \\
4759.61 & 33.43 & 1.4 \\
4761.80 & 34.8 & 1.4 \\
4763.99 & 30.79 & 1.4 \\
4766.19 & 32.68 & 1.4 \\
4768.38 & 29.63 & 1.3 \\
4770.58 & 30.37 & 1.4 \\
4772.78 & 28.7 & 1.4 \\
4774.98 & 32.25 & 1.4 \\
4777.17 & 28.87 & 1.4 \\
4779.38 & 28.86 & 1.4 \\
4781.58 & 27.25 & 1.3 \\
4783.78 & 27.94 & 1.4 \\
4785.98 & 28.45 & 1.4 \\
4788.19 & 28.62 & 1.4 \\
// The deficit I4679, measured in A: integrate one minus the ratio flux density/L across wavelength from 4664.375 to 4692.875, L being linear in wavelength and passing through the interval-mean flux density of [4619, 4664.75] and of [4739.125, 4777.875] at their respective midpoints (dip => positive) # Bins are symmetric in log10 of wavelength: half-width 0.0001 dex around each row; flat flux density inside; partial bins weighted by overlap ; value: -0.2 A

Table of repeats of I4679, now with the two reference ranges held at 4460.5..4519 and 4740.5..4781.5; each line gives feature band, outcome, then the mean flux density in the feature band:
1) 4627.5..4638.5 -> -2.2 A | 39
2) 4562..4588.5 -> -3.8 A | 36.8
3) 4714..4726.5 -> -2.5 A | 39.8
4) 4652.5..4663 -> -2.7 A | 41.1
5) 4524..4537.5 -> 1.9 A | 27.3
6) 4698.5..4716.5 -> -3.0 A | 38.7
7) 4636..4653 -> -2.4 A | 37.3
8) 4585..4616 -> -5.0 A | 37.5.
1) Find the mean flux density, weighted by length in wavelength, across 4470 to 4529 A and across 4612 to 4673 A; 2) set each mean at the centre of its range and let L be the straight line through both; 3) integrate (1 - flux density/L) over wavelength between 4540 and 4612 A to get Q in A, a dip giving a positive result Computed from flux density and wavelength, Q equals -1.7 A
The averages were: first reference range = 31.8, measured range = 36.1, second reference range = 38.3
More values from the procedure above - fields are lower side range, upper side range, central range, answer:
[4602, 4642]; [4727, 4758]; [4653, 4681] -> -1.0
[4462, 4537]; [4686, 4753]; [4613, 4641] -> -2.4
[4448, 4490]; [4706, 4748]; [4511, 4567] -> -2.4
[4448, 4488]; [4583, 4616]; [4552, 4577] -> -1.6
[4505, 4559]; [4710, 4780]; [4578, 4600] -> -2.6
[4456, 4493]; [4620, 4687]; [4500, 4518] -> -1.4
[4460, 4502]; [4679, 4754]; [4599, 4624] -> -2.1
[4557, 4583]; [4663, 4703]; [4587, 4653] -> 0.0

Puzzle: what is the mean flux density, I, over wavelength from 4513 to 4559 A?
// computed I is 31.1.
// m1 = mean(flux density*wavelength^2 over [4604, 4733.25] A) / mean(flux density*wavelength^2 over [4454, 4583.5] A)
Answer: 1.3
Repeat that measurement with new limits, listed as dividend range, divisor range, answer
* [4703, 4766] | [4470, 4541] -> 1.32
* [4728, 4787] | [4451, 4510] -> 1.28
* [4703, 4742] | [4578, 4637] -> 1.08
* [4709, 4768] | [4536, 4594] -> 1.13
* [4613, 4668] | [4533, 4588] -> 1.16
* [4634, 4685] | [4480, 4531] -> 1.29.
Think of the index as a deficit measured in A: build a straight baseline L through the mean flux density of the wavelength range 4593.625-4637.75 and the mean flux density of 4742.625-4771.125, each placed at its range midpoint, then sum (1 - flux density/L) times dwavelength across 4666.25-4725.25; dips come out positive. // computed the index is -3.6 A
